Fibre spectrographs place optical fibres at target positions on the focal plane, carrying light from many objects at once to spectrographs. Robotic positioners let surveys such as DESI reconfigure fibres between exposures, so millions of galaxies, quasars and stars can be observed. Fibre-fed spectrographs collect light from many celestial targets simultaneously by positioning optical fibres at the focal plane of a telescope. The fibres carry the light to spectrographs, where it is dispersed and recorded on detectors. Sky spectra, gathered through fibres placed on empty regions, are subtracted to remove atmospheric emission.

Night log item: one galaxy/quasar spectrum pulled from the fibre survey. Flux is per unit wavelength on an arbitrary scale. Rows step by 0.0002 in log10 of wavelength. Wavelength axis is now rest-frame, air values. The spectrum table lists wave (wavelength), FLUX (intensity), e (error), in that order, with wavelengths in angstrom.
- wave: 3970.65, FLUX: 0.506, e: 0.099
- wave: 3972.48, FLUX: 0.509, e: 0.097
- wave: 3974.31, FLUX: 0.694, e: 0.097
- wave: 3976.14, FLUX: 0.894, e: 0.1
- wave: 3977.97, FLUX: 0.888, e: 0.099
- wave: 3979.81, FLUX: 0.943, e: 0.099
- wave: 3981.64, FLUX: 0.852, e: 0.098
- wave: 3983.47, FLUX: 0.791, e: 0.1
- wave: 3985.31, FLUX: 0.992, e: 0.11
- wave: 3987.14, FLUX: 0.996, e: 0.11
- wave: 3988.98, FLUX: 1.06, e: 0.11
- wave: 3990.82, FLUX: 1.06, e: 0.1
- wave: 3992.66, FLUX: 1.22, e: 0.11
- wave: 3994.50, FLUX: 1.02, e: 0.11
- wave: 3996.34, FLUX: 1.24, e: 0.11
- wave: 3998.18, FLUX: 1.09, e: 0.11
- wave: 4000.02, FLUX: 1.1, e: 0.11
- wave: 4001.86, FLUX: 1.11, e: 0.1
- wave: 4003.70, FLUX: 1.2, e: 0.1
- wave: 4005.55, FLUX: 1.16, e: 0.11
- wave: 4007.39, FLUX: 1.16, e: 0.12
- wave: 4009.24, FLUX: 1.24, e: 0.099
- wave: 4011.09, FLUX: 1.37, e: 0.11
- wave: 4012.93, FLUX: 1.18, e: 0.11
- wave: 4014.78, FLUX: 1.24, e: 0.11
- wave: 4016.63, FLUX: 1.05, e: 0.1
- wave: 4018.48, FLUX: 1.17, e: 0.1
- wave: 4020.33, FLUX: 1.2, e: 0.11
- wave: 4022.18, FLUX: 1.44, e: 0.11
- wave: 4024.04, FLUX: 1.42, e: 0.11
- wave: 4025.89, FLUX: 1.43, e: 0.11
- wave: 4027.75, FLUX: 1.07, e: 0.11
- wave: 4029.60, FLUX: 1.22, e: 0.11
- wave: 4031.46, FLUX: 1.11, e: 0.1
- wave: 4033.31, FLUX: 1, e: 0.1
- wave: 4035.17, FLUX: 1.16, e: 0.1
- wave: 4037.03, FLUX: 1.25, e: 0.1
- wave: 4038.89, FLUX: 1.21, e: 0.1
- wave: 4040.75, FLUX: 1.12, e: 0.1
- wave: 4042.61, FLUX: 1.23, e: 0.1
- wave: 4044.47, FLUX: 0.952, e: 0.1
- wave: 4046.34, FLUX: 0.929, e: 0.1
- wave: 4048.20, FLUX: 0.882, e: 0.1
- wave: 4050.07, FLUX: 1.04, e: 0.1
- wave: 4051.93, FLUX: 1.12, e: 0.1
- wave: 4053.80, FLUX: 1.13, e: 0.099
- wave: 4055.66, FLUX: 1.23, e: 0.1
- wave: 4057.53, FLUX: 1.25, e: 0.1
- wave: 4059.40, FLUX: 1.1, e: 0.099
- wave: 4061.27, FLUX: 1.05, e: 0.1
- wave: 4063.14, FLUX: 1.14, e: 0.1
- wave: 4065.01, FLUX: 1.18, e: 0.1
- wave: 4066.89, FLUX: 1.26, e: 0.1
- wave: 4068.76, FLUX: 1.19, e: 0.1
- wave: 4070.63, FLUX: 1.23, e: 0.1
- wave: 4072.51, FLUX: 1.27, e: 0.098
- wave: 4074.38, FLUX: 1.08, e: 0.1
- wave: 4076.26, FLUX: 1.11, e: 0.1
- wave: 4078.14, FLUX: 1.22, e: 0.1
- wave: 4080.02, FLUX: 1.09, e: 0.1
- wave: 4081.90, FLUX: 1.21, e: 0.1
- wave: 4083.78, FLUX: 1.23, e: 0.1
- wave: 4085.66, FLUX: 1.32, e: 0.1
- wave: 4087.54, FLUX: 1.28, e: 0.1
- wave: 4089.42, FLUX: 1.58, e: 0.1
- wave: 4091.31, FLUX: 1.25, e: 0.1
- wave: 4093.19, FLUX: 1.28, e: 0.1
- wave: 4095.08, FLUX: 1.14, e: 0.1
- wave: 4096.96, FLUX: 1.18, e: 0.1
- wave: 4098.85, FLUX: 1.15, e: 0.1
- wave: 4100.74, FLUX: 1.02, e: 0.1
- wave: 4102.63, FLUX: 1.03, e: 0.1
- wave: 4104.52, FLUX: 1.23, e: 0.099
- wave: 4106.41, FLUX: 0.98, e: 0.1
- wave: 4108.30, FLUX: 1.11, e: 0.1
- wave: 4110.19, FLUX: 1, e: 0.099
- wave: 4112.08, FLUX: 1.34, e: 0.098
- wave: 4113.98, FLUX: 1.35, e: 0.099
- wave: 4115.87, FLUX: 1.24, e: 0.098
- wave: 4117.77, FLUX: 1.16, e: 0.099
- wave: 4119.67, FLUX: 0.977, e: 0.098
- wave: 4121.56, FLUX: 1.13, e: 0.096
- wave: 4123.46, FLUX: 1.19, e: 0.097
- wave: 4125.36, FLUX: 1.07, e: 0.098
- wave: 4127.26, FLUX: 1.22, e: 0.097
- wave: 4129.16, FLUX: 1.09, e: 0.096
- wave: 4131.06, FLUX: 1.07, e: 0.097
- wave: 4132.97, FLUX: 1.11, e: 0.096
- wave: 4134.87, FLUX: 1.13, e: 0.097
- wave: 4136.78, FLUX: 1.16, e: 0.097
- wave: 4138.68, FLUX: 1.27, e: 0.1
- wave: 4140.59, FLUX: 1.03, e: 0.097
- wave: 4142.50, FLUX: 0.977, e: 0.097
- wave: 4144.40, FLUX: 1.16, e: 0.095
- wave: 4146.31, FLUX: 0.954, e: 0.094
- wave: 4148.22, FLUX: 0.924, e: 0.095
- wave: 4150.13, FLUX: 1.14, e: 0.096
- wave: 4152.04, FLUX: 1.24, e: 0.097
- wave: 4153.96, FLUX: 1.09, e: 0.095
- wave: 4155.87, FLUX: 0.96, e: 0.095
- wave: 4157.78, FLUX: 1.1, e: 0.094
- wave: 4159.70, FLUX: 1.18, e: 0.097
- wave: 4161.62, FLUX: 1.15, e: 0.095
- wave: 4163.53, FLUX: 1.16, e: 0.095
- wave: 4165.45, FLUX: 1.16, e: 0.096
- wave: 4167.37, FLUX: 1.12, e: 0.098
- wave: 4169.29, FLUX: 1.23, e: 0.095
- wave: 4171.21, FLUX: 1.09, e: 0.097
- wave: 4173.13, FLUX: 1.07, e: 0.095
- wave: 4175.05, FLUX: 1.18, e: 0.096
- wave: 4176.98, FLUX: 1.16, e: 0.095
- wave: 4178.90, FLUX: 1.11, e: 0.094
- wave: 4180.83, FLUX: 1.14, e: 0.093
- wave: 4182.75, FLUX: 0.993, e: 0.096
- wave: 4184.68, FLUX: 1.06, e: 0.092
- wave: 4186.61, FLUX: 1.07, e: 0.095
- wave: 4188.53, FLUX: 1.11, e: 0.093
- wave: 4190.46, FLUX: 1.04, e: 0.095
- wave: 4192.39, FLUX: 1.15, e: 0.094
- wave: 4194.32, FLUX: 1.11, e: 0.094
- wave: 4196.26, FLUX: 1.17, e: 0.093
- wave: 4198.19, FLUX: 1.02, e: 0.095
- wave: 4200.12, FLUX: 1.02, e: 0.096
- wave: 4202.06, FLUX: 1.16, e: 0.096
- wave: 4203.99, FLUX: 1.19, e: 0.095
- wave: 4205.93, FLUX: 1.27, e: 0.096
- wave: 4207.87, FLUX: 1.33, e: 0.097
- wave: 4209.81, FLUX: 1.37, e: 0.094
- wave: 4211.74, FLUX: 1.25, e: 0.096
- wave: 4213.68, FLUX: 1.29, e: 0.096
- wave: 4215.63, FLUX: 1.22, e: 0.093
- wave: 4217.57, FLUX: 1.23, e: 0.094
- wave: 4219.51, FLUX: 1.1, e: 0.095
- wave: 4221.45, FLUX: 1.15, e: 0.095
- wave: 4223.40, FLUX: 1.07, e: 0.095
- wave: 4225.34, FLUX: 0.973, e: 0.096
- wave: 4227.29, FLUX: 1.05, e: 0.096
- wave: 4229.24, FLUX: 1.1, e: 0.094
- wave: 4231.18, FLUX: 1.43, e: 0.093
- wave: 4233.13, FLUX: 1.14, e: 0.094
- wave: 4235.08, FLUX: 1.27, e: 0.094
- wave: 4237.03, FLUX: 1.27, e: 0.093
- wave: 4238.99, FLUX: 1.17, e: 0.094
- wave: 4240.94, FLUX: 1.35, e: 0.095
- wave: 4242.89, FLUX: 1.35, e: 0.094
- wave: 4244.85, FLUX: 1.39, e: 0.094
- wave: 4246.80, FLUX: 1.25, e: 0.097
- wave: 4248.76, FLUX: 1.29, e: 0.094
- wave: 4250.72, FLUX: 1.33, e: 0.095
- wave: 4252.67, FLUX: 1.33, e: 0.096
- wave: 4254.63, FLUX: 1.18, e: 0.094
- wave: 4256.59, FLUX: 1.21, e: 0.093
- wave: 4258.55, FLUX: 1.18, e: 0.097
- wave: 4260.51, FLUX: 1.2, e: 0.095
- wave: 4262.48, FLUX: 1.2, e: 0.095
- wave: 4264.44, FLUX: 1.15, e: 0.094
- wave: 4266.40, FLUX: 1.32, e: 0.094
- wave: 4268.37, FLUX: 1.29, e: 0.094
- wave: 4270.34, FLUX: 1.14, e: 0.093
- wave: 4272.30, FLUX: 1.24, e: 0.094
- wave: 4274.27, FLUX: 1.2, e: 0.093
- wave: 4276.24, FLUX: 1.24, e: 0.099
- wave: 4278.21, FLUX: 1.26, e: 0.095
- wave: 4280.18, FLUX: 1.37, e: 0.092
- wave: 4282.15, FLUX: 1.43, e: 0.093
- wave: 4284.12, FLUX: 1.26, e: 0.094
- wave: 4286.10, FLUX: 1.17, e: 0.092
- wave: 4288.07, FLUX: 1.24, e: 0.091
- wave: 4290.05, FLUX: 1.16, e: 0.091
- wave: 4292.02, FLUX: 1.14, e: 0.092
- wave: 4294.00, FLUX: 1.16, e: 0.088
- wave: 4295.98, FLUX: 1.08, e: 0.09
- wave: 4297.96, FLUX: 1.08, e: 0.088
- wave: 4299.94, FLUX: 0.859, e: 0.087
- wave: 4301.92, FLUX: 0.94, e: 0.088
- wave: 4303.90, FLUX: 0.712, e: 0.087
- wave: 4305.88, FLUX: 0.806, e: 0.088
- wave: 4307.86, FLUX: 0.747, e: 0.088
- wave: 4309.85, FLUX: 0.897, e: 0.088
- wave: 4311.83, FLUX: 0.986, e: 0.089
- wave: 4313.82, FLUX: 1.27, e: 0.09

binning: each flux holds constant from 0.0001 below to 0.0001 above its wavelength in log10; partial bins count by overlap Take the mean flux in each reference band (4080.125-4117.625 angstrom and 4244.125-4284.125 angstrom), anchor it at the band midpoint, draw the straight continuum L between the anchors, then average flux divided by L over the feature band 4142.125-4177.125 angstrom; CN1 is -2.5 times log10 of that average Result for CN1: 0.11 mag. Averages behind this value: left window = 1.2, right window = 1.26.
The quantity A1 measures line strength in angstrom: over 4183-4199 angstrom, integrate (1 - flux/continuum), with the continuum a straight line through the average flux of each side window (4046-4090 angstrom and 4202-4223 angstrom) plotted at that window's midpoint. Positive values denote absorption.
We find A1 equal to 1.8 angstrom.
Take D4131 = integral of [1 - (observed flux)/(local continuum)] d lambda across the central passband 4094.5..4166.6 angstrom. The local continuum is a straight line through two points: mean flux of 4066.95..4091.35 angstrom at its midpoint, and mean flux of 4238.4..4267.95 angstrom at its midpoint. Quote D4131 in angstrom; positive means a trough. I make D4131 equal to 7.2 angstrom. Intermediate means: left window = 1.24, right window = 1.26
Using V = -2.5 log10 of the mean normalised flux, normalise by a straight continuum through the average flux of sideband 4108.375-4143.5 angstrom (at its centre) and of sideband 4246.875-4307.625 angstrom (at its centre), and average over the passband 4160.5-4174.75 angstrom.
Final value 0.00 mag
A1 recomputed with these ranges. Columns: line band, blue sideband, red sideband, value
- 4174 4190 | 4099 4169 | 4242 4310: 0.5 angstrom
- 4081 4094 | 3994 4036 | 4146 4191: -1.8 angstrom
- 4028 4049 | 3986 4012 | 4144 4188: 0.7 angstrom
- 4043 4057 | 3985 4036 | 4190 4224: 1.4 angstrom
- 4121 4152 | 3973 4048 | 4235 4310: 1.0 angstrom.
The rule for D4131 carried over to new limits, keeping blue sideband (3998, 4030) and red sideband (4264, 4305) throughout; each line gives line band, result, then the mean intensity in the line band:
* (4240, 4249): -1.2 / 1.33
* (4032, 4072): 2.7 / 1.13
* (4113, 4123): 0.2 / 1.17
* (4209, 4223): -0.5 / 1.22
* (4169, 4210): 1.7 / 1.13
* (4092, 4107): 0.9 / 1.13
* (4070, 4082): 0.4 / 1.17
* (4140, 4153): 1.4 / 1.06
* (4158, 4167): 0.2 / 1.15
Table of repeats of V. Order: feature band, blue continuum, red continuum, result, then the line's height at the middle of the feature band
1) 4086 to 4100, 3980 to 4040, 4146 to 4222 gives -0.11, 1.14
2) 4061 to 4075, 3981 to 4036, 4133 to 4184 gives -0.05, 1.13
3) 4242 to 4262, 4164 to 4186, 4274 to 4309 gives -0.15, 1.11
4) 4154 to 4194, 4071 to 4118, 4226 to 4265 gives 0.10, 1.22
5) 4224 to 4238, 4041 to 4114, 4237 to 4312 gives -0.01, 1.17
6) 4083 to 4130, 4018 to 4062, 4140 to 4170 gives -0.06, 1.12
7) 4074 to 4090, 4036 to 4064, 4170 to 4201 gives -0.12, 1.11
